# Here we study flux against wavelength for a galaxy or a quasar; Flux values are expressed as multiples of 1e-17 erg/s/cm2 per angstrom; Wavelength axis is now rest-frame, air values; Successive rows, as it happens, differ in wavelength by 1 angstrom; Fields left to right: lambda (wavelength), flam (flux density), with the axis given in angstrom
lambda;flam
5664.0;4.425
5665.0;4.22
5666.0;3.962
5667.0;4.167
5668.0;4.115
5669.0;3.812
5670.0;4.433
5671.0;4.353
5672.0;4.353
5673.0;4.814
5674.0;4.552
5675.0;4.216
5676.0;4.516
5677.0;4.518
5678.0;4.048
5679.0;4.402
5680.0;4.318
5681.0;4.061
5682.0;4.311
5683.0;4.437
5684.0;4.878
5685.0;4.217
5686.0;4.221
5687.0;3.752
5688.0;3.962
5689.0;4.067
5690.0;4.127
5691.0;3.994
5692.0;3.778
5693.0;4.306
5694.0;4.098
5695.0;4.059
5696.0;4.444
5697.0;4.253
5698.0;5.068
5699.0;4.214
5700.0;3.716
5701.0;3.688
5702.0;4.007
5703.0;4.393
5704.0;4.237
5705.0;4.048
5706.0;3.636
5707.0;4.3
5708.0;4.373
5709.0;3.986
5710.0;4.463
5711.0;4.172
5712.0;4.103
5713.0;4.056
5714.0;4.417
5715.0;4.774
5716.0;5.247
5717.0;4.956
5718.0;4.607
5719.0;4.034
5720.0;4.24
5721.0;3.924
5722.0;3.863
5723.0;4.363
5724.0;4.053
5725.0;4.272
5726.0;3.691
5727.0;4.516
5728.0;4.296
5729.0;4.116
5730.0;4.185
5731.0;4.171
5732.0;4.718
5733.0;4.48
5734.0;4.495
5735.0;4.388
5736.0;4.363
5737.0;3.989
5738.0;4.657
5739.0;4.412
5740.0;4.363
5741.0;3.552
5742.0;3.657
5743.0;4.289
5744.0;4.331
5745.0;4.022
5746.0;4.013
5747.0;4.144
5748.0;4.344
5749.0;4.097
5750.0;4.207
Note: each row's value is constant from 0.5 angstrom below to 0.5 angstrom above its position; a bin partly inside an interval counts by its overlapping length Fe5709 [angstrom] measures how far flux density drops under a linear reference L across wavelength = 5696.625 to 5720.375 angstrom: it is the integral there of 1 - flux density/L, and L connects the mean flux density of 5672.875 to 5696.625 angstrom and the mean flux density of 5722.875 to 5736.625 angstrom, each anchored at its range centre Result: -0.1 angstrom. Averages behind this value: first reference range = 4.25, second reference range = 4.29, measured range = 4.29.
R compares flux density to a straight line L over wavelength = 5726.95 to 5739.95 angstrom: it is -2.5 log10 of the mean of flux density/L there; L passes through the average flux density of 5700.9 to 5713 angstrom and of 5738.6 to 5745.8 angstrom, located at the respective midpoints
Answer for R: -0.07 mag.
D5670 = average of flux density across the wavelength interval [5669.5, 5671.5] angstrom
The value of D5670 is 4.39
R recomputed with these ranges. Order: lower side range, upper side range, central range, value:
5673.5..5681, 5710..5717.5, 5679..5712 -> 0.07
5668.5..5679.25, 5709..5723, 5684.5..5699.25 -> 0.05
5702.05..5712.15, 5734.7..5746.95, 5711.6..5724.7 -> -0.05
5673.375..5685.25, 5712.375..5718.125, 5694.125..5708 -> 0.10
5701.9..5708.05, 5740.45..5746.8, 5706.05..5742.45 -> -0.06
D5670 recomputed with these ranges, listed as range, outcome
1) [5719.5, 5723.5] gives 4.1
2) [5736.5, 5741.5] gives 4.19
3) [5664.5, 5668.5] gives 4.12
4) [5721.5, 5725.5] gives 4.14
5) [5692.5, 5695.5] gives 4.15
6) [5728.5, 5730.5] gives 4.15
